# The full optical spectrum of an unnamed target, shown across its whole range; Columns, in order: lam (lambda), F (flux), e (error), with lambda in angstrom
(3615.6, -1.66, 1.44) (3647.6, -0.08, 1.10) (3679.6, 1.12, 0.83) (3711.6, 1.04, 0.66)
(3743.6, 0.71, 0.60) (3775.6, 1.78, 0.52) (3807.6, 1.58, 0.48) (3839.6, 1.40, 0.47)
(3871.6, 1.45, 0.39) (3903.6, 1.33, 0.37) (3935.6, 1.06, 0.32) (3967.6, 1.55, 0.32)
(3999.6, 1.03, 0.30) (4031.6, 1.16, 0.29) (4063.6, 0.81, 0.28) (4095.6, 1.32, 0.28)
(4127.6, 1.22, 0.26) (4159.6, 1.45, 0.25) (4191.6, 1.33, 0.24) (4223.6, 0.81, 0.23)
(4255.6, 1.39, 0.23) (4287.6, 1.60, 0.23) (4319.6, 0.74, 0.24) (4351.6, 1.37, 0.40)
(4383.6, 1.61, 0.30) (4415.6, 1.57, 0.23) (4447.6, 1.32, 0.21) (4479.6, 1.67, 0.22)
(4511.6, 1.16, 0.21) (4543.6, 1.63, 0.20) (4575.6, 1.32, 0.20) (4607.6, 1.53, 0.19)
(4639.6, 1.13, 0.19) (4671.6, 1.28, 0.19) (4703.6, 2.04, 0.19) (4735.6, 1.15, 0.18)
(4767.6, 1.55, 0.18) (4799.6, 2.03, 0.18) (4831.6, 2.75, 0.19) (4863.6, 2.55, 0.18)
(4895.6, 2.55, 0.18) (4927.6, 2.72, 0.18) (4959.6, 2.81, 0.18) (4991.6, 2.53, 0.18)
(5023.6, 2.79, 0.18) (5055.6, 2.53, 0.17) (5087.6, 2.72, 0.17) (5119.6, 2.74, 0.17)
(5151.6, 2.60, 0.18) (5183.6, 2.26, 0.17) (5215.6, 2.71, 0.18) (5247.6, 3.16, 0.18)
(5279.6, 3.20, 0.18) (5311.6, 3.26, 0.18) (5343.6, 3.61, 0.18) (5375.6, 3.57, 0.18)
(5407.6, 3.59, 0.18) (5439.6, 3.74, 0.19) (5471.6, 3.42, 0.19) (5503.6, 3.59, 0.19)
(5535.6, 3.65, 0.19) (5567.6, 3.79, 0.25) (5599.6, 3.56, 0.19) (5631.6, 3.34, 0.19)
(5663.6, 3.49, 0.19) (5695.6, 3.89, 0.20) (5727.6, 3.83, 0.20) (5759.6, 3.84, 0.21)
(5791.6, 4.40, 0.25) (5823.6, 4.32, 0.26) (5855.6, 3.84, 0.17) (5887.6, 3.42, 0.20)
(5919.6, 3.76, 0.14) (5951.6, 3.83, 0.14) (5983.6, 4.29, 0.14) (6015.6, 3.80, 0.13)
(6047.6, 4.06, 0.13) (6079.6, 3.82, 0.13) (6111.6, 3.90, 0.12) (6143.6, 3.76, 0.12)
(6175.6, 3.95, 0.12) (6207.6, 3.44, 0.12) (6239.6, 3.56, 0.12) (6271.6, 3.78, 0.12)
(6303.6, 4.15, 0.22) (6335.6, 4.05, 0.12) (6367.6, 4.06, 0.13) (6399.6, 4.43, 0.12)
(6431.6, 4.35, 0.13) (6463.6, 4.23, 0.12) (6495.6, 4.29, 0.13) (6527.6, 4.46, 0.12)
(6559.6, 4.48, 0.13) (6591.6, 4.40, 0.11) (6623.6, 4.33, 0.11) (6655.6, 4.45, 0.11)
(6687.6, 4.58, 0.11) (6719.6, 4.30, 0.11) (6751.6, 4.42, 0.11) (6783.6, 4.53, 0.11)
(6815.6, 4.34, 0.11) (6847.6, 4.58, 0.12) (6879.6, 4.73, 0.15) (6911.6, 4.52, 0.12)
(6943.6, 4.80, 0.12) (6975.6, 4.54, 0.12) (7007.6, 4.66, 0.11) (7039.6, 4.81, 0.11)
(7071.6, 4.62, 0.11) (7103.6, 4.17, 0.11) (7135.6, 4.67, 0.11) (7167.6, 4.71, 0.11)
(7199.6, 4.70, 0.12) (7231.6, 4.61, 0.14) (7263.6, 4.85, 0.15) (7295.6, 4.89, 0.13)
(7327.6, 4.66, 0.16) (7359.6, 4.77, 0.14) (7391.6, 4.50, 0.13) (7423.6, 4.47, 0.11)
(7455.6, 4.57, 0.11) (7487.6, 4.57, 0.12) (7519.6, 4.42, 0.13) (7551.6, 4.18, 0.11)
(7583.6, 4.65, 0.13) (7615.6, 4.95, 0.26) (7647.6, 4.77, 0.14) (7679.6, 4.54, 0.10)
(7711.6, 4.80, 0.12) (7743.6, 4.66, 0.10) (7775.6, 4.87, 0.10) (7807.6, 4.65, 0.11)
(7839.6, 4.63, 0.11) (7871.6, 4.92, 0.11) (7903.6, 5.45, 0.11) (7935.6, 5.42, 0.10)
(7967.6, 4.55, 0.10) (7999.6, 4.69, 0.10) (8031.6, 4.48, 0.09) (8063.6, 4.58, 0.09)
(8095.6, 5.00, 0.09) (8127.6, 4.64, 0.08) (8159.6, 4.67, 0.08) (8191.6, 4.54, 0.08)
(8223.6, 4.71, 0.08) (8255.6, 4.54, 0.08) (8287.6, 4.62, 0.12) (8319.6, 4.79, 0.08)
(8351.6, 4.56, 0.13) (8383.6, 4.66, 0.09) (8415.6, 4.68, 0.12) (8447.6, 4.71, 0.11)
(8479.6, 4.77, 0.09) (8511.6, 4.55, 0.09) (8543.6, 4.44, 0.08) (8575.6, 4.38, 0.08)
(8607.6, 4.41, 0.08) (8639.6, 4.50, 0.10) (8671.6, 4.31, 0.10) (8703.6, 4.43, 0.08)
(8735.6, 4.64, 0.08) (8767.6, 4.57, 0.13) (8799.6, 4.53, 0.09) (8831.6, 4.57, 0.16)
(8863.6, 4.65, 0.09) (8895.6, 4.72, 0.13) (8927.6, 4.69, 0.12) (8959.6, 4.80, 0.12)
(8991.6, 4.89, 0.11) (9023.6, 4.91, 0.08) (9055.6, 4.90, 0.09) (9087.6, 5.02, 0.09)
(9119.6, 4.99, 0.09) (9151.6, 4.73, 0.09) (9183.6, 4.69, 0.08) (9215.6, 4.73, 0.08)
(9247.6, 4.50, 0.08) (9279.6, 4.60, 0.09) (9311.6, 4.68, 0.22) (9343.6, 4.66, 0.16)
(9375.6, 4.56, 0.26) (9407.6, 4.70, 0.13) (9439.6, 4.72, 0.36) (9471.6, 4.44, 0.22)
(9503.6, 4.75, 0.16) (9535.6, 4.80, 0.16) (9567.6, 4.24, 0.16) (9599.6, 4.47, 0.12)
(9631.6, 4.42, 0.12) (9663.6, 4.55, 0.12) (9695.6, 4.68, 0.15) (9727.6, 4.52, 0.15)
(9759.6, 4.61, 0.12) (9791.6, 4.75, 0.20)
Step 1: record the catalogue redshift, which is 0.21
